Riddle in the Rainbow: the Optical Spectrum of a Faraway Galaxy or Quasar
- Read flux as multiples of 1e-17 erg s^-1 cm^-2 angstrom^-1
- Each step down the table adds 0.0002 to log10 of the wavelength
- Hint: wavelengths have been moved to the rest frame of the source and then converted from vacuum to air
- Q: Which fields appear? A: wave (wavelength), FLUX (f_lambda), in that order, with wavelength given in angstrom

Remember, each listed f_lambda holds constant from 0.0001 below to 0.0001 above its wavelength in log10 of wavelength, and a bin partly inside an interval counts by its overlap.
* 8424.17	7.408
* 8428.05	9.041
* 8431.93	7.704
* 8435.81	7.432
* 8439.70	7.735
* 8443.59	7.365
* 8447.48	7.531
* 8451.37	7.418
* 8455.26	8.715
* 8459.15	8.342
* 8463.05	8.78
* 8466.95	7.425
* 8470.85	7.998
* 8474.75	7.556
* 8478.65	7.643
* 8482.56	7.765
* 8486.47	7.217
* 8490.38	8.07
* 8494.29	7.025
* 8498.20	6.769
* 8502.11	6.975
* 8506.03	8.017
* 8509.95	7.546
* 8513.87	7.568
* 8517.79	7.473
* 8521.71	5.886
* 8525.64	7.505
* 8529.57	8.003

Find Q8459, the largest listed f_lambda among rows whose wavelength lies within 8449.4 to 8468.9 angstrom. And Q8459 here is 8.78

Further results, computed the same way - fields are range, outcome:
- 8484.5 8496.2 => 8.07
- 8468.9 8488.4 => 7.998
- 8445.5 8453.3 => 7.531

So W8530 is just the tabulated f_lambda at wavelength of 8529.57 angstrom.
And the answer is 8.003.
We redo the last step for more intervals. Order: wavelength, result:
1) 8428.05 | 9.041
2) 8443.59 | 7.365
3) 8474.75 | 7.556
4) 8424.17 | 7.408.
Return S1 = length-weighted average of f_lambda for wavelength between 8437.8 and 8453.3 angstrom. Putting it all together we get 7.51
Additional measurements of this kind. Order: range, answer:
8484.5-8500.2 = 7.27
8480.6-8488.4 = 7.48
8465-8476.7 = 7.66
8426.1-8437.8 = 8.06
